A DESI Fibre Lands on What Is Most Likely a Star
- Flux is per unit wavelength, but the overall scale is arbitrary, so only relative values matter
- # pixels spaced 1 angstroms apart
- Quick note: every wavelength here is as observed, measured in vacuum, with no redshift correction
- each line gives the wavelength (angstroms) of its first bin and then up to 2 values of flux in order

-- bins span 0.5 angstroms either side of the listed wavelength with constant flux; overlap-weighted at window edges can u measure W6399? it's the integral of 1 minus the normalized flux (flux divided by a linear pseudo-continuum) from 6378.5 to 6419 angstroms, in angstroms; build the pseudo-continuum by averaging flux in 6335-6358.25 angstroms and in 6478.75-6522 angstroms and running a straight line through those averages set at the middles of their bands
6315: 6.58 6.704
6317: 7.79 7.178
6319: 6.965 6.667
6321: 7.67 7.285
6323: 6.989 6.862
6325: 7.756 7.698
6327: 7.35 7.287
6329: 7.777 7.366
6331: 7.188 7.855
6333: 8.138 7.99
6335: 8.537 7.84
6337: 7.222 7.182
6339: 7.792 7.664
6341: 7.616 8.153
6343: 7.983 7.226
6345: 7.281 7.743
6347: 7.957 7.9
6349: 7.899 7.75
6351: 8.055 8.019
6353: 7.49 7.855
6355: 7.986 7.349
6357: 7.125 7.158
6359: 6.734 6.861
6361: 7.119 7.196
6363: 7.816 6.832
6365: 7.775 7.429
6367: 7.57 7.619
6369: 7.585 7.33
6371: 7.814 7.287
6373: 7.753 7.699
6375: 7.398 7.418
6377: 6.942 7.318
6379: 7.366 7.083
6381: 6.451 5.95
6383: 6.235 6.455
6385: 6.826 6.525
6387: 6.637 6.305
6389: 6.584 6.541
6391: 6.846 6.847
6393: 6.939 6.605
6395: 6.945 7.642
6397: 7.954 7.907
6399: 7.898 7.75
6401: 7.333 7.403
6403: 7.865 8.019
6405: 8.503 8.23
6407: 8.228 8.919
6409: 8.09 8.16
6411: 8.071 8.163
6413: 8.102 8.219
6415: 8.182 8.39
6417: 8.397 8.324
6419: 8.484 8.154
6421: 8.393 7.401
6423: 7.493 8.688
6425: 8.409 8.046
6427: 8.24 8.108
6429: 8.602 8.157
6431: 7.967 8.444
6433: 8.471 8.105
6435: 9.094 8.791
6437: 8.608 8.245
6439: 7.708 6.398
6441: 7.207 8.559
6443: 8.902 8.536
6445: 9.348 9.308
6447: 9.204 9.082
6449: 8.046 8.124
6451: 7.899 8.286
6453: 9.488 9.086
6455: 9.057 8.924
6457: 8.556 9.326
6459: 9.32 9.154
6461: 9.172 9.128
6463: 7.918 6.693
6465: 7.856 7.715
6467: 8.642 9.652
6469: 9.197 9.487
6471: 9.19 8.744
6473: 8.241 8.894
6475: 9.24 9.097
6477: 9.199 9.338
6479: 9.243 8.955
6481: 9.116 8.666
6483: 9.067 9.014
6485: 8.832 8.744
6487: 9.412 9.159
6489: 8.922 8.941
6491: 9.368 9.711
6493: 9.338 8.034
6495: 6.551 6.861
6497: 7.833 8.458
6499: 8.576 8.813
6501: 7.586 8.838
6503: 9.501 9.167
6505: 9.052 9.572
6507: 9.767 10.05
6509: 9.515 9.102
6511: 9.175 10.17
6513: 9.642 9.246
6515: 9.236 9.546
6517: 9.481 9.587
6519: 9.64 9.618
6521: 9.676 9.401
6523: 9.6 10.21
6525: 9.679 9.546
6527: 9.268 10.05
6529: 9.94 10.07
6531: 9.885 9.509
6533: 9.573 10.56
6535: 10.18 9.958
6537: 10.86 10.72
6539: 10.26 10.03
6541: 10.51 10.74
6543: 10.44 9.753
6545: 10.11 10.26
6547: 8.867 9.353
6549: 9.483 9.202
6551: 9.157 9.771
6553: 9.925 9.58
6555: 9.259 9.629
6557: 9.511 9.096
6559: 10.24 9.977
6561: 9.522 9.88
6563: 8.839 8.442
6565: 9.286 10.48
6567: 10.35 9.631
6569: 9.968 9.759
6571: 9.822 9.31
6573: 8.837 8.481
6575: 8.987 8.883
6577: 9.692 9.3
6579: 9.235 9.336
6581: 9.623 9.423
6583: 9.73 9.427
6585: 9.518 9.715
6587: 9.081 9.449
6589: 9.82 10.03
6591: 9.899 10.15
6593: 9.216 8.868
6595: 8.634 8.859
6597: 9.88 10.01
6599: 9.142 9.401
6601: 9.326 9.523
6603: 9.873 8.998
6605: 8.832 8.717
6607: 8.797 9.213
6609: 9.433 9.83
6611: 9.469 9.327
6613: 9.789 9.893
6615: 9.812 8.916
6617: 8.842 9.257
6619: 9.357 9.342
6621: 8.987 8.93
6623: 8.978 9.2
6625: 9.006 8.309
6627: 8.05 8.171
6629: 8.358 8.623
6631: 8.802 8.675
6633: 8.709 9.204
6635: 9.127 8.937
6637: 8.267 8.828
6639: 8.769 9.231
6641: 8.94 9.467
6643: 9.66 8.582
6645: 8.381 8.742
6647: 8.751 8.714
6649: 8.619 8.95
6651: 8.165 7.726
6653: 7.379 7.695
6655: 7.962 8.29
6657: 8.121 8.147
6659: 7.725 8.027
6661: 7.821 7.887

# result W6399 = 3.3 angstroms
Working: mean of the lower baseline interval 7.69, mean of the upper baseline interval 9.04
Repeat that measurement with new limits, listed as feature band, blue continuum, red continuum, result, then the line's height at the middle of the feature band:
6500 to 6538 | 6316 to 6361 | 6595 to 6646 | -4.9 angstroms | 8.52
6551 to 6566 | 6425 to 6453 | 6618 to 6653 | -1.6 angstroms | 8.61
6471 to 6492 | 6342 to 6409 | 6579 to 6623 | -1.8 angstroms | 8.33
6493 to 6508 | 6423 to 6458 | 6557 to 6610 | 0.5 angstroms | 8.87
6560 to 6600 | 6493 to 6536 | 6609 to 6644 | -1.4 angstroms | 9.14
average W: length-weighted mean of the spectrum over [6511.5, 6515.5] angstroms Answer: 9.57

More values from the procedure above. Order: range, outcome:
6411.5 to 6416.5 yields 8.21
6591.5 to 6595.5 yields 9.22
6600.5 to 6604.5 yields 9.43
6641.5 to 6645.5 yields 9.02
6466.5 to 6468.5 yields 9.15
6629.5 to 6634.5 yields 8.8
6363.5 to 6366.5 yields 7.35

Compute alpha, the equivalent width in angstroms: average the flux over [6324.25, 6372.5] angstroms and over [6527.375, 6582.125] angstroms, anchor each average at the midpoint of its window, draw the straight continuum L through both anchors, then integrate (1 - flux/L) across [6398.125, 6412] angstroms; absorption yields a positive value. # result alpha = 0.22 angstroms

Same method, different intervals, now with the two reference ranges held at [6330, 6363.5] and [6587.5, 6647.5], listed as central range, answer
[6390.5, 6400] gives 0.70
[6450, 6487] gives -2.39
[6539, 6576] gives -3.50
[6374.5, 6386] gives 1.42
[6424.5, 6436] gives -0.38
